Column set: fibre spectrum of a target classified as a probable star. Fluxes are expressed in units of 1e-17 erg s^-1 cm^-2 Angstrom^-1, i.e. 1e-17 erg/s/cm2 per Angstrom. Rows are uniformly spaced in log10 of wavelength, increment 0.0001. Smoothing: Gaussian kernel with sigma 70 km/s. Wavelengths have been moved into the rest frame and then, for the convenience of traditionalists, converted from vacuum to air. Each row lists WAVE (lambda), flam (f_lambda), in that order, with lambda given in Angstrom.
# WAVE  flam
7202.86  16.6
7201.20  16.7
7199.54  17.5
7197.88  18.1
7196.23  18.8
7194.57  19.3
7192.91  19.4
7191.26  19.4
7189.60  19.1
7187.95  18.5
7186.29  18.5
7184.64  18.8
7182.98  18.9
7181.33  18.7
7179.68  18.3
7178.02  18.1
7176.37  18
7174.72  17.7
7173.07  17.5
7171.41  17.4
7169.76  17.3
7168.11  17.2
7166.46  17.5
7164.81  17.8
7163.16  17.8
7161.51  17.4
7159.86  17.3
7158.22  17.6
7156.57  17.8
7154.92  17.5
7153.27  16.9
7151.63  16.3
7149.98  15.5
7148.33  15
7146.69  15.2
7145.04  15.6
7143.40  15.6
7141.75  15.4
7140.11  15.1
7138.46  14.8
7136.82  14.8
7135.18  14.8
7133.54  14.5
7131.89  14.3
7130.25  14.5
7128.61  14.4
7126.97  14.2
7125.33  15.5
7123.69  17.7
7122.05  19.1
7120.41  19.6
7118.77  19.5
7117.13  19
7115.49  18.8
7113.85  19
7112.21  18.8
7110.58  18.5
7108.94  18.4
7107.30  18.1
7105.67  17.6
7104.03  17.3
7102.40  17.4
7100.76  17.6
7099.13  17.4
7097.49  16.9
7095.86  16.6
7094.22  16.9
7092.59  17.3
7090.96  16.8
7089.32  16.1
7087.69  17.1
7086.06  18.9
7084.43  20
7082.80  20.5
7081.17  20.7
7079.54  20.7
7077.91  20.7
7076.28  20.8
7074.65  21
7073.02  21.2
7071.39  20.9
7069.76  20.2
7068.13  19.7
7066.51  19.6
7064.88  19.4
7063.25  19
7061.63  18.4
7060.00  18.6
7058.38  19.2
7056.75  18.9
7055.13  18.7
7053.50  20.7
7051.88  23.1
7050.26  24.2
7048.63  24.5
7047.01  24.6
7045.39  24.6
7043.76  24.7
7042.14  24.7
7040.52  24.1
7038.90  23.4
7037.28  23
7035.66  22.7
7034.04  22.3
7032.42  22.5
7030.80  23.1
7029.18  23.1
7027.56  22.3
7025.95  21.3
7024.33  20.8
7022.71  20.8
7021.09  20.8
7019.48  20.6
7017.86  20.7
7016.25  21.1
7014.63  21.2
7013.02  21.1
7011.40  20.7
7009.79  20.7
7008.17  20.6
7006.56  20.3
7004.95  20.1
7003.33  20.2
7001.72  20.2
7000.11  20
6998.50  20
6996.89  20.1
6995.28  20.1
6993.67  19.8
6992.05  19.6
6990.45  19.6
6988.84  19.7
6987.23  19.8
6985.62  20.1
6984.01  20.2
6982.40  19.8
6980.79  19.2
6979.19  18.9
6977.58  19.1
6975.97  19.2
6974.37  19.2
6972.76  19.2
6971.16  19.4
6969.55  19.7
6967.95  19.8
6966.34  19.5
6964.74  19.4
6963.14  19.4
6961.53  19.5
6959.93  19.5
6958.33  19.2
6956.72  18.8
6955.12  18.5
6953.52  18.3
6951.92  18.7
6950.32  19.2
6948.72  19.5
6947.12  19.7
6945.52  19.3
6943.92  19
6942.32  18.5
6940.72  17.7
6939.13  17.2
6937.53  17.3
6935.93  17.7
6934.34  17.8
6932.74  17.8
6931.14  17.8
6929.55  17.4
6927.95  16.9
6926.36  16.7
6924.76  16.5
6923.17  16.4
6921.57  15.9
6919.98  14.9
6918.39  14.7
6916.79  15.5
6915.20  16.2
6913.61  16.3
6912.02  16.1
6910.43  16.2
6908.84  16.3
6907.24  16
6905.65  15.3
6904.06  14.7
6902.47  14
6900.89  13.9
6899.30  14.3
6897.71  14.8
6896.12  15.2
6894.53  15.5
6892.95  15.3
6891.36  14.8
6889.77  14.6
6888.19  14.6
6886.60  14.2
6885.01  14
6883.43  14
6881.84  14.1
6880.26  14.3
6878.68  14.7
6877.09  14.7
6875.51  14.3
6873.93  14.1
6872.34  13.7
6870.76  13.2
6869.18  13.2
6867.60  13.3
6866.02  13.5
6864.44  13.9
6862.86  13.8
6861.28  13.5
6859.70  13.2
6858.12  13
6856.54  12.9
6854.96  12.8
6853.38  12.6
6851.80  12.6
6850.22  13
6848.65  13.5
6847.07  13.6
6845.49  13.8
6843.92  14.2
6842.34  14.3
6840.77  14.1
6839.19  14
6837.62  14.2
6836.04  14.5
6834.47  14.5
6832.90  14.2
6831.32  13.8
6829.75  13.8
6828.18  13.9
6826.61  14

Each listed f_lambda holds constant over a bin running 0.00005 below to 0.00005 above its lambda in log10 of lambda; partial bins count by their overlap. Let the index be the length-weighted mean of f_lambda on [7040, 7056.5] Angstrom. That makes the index 23.2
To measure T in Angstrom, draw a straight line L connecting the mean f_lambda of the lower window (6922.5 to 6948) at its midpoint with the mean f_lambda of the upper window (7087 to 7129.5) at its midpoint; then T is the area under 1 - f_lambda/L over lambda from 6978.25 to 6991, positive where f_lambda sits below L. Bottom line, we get -1.42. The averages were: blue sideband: 17.7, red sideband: 17.5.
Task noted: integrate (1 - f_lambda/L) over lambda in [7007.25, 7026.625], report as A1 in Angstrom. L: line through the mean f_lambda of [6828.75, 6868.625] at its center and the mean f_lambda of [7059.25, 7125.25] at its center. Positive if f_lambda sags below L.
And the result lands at -4.2 Angstrom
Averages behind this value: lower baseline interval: 13.6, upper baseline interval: 18.8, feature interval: 20.9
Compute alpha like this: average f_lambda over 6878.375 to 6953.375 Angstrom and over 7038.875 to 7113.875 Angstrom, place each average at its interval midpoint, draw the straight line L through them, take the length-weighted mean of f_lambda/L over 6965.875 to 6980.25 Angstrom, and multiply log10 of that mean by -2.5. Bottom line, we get -0.11 mag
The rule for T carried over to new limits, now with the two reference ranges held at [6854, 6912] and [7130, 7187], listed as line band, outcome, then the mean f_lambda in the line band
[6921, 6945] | -4.3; 17.4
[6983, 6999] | -4.9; 19.9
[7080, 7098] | -2.2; 18.1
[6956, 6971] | -4.4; 19.4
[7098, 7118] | -2.3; 18.1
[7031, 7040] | -4.1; 22.8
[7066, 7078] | -3.4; 20.5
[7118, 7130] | -0.4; 17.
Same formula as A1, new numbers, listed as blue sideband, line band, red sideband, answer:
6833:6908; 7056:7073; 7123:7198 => -3.7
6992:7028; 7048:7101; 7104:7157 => -2.8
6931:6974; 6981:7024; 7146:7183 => -4.3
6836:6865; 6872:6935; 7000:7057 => 2.6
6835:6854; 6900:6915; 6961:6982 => 1.0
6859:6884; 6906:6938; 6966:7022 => -0.2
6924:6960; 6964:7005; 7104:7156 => -4.3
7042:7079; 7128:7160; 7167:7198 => 6.0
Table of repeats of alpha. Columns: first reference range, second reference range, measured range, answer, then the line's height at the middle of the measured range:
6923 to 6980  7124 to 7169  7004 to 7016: -0.16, 17.8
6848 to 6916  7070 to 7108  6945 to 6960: -0.20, 15.8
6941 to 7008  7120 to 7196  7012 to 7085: -0.16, 18.5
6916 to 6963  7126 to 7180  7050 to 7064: -0.17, 17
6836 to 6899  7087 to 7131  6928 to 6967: -0.23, 15.1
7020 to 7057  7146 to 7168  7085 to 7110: 0.14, 19.8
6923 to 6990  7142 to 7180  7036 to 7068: -0.21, 17.9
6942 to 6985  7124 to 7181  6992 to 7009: -0.08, 18.7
